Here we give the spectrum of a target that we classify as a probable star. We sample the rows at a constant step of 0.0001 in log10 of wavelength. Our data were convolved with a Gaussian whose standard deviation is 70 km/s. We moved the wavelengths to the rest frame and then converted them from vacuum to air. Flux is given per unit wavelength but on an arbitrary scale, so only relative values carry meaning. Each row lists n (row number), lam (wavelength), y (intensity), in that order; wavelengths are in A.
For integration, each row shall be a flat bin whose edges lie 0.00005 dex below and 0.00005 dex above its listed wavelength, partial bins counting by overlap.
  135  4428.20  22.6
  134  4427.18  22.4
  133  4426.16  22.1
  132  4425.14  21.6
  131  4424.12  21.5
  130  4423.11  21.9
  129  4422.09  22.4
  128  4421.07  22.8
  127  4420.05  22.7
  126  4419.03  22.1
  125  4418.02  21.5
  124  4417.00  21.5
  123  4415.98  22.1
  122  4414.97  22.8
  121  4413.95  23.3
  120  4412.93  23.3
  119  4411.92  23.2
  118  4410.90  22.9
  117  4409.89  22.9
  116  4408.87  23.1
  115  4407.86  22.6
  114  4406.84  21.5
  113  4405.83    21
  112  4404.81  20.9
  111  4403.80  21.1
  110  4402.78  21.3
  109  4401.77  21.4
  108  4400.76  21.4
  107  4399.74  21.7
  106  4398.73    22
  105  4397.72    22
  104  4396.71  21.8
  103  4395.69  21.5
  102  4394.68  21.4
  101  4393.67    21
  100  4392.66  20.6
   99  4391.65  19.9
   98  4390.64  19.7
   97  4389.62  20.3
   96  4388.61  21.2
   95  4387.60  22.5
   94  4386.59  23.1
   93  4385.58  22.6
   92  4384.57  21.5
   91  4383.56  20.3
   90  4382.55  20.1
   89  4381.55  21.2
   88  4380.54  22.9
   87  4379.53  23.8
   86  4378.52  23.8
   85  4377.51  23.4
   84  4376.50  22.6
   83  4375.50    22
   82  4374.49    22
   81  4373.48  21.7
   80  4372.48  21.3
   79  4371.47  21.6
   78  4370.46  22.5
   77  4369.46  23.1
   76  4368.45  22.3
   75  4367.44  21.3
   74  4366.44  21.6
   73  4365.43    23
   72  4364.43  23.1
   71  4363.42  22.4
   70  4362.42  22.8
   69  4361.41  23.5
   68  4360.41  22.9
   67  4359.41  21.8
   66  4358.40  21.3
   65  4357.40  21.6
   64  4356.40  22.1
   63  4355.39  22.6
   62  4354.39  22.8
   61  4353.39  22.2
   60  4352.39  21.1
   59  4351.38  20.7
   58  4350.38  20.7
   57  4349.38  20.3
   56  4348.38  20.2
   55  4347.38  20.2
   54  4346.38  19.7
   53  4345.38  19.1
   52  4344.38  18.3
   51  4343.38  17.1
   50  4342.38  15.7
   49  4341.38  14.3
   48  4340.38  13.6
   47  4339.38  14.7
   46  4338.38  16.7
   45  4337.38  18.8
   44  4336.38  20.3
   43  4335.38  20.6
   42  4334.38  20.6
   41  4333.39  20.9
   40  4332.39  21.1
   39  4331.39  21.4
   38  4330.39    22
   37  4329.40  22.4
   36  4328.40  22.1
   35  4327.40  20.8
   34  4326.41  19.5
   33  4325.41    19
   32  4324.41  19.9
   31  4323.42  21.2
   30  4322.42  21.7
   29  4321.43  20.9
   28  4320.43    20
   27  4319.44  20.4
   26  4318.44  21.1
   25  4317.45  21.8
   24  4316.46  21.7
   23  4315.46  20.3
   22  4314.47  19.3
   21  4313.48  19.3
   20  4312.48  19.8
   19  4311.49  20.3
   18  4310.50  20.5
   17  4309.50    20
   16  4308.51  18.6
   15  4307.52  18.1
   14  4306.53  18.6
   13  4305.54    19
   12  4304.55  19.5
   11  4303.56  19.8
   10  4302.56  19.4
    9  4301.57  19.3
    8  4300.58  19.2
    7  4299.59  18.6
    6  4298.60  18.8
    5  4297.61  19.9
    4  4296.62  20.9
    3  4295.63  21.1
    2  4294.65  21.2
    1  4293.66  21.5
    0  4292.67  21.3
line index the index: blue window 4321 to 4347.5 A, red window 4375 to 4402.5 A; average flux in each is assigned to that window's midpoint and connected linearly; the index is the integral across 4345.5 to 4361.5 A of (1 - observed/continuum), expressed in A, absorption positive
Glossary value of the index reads -1.0 A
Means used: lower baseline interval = 19.3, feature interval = 21.4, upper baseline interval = 21.7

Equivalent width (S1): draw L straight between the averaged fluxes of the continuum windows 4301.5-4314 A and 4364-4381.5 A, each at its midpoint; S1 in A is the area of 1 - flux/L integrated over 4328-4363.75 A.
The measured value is 1.6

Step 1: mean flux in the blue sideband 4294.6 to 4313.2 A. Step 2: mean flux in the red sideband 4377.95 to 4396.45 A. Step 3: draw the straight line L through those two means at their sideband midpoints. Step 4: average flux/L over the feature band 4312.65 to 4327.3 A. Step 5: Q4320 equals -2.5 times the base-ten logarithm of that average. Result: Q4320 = -0.03 mag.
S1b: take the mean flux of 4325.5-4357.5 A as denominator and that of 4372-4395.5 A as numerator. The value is 1.10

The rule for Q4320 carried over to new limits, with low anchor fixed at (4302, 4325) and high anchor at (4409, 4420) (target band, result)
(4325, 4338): -0.01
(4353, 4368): -0.06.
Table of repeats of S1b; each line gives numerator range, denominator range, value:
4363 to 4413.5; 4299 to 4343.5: 1.12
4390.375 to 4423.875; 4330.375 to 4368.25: 1.08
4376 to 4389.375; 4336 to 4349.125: 1.26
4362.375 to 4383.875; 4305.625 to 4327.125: 1.11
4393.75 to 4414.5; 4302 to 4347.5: 1.12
